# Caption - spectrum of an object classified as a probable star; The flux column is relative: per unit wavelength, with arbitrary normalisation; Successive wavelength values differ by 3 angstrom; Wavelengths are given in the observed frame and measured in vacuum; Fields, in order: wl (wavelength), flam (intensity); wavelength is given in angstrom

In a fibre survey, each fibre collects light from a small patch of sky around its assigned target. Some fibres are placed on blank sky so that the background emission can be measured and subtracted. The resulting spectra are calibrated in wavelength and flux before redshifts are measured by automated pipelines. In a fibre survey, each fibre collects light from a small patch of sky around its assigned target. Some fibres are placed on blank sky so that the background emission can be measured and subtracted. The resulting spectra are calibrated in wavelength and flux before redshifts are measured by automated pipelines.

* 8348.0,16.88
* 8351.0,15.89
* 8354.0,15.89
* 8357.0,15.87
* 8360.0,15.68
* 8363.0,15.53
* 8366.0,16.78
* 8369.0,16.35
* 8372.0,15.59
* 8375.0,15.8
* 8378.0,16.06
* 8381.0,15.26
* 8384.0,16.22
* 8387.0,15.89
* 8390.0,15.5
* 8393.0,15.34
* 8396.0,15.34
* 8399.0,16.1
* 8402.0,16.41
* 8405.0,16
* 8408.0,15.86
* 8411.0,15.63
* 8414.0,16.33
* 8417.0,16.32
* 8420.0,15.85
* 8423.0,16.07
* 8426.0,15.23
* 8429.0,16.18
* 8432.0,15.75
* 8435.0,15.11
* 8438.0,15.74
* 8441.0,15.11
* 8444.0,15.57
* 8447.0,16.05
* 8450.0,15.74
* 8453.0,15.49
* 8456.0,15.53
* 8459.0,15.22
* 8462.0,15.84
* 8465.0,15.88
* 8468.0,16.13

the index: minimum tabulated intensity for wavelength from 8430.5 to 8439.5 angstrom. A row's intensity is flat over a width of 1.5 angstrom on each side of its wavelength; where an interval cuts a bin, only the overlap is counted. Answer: 15.11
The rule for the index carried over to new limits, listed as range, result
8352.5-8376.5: 15.53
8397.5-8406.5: 16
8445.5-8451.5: 15.74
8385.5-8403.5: 15.34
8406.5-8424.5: 15.63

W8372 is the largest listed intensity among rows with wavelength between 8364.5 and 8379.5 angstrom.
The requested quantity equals 16.78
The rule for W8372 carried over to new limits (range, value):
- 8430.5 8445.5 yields 15.75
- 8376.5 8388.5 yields 16.22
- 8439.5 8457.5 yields 16.05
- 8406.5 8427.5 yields 16.33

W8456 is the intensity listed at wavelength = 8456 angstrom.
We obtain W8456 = 15.53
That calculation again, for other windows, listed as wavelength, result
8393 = 15.34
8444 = 15.57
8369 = 16.35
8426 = 15.23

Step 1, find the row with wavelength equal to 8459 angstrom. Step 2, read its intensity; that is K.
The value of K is 15.22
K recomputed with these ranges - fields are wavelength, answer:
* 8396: 15.34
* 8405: 16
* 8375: 15.8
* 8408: 15.86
